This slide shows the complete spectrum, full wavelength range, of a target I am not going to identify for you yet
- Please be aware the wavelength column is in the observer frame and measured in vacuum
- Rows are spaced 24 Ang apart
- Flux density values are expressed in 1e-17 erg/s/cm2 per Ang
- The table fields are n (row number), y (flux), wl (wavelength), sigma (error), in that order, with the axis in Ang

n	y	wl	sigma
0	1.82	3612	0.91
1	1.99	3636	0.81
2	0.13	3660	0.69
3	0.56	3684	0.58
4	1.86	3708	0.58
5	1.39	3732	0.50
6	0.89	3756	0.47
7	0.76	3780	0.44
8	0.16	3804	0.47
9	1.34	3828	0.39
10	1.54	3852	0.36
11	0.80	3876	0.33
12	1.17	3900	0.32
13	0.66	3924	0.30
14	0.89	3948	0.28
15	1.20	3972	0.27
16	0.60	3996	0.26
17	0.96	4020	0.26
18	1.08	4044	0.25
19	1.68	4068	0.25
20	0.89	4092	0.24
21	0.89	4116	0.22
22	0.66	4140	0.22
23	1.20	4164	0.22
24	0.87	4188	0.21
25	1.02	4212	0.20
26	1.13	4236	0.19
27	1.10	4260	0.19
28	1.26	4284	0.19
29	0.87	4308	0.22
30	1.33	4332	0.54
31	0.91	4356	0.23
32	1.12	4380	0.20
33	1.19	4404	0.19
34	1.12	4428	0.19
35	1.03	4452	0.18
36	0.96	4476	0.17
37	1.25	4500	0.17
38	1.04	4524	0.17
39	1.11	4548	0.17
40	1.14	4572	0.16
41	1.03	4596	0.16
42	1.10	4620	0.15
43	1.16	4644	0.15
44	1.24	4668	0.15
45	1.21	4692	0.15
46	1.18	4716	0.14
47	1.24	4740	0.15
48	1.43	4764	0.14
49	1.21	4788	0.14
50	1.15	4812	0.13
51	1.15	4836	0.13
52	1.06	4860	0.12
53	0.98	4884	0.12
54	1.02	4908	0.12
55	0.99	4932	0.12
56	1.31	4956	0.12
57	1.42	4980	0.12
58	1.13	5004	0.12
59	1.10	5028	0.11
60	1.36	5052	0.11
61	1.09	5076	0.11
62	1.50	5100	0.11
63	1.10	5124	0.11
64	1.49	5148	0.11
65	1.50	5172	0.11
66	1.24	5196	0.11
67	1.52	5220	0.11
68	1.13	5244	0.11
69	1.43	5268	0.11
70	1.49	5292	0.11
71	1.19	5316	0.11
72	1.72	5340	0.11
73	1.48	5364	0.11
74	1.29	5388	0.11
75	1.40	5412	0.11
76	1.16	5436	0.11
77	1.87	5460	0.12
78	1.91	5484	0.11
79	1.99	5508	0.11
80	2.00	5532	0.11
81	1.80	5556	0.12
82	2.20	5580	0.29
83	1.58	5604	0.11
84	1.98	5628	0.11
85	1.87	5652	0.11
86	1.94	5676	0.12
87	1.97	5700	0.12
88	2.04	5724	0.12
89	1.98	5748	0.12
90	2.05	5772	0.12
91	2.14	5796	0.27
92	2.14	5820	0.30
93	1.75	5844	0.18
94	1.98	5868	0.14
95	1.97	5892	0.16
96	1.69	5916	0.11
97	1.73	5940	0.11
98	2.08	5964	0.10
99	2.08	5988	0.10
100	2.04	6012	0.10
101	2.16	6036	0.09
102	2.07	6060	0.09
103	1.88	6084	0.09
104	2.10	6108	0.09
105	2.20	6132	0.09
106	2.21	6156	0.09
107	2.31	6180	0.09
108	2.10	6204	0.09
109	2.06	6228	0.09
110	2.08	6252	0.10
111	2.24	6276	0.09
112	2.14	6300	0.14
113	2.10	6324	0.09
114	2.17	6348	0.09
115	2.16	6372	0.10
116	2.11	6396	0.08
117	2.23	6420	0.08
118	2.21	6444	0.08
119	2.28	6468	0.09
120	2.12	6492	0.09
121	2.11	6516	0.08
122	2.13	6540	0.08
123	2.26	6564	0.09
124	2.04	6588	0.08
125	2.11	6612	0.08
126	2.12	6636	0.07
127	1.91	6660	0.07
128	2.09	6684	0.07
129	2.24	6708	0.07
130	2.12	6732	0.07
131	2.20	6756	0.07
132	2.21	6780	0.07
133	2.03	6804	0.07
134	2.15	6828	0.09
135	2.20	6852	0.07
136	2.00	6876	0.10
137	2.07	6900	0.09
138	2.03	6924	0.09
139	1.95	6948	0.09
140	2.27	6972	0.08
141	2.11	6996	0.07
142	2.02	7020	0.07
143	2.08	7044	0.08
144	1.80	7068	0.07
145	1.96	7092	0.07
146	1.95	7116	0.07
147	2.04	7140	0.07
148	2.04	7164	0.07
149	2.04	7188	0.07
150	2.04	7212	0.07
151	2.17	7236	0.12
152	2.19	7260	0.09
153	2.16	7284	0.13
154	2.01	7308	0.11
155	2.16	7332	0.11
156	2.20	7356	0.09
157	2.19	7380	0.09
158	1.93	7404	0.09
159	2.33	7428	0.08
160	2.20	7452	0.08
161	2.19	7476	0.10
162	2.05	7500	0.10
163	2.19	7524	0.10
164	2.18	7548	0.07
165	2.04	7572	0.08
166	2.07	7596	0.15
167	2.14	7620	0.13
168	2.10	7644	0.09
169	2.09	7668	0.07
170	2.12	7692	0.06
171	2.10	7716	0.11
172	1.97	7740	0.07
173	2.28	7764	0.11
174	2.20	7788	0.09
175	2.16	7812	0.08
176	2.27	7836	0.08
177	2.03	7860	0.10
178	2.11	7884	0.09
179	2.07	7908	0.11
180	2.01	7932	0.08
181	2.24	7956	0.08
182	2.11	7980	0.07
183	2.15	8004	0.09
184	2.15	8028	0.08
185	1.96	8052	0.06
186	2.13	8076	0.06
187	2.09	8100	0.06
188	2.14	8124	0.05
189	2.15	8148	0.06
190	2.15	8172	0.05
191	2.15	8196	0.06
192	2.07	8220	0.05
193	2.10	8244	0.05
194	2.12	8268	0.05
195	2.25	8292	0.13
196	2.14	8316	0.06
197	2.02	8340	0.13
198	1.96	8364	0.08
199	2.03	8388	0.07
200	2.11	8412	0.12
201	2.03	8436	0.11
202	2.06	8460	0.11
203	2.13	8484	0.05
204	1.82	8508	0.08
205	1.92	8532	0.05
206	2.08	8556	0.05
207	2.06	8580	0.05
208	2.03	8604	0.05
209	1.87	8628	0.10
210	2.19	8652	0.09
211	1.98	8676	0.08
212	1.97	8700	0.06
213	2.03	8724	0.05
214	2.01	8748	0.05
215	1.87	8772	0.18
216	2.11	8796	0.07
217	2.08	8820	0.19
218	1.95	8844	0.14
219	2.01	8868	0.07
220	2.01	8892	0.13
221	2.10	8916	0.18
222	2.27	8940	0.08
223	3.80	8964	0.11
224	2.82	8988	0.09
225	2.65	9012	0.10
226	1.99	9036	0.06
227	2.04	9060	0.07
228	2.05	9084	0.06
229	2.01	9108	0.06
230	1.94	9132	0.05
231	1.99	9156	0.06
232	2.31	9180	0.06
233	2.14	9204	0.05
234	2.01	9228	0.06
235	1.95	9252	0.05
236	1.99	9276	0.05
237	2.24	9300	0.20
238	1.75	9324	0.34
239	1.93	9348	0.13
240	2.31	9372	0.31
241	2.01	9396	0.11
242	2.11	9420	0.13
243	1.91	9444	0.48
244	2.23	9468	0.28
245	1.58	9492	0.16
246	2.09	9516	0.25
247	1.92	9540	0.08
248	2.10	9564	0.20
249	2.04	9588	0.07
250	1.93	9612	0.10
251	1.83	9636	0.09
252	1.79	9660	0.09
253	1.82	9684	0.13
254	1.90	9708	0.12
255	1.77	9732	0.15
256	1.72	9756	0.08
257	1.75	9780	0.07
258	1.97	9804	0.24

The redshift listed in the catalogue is 0.37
